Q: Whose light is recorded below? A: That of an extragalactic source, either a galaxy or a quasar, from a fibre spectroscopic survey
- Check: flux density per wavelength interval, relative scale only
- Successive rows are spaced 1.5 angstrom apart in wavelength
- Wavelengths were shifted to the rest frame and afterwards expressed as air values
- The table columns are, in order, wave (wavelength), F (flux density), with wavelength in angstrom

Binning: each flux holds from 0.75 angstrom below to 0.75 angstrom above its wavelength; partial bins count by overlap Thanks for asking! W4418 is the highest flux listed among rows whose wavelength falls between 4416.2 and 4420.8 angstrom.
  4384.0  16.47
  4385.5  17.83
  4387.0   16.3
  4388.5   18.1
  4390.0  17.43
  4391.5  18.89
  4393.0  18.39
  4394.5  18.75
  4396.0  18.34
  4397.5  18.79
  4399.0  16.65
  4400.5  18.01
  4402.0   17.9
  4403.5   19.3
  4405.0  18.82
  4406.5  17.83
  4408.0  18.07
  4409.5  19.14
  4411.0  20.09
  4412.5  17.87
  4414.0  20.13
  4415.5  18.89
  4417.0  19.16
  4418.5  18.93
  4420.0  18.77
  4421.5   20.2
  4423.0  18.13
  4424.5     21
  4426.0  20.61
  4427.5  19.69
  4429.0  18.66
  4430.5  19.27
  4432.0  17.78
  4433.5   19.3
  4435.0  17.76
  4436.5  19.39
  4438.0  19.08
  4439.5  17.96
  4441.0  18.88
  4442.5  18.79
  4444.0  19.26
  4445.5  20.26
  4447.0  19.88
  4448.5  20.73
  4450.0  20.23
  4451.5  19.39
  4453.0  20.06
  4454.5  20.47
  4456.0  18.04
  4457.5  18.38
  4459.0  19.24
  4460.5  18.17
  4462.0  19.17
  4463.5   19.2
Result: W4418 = 19.16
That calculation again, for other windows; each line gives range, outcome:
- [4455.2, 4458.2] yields 18.38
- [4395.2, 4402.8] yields 18.79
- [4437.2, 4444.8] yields 19.26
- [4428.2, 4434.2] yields 19.3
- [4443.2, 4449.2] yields 20.73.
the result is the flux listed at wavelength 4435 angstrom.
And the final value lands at 17.76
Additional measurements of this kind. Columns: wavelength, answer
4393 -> 18.39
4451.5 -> 19.39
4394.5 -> 18.75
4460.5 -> 18.17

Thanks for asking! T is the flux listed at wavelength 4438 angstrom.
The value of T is 19.08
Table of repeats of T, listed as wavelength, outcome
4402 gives 17.9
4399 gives 16.65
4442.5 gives 18.79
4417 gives 19.16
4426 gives 20.61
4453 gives 20.06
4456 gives 18.04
